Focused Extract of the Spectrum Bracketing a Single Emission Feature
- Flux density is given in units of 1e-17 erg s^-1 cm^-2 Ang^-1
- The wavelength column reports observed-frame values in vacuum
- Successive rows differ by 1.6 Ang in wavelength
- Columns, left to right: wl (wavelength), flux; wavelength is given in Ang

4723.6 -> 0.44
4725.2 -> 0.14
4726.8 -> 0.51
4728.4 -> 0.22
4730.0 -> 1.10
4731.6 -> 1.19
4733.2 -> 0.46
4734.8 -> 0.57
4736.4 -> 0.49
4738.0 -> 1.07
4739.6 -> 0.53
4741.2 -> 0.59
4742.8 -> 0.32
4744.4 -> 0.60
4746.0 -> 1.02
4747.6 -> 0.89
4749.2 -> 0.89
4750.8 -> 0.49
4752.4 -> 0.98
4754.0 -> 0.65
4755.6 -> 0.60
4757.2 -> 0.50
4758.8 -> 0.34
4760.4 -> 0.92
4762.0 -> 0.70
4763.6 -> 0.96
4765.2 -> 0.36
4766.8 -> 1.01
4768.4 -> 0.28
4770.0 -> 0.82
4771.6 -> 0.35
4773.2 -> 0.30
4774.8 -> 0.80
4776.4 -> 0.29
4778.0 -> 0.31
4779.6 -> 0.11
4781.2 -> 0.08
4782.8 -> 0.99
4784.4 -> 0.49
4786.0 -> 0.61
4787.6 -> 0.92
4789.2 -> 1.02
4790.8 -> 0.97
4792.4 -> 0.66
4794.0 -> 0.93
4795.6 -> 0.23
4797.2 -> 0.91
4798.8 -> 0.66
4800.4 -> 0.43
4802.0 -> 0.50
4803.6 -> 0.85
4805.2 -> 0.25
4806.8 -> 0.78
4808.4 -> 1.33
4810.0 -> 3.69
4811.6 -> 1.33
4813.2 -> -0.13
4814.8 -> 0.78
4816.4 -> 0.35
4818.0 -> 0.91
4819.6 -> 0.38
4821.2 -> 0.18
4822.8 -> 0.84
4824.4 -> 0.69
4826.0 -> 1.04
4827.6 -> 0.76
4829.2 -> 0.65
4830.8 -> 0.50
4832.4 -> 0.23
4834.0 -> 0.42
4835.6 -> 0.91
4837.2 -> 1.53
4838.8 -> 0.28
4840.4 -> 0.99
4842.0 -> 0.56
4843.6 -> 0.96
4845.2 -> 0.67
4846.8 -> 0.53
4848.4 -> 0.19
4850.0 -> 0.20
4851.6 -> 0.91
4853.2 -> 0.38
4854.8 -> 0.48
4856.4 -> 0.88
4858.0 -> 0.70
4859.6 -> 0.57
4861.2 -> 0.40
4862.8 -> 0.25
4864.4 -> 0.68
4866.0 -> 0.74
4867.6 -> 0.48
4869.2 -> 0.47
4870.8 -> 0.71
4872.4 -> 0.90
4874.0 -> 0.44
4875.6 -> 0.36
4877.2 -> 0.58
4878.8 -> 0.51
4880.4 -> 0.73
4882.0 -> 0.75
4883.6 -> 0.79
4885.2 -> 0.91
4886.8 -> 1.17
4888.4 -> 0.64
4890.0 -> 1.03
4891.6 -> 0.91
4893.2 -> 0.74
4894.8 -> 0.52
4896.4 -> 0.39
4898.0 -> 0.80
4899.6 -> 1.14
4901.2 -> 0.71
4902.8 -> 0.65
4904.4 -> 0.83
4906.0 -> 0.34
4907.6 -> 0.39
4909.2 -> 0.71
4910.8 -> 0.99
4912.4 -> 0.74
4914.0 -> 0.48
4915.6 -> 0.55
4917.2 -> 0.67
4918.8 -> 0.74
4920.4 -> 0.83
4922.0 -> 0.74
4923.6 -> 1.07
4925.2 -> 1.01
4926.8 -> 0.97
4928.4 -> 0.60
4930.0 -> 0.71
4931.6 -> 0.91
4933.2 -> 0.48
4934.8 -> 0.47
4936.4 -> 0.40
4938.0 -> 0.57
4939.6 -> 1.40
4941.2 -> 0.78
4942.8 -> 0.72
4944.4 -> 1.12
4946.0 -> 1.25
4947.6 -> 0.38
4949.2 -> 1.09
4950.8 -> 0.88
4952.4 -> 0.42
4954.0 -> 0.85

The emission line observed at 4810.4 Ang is Hgamma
